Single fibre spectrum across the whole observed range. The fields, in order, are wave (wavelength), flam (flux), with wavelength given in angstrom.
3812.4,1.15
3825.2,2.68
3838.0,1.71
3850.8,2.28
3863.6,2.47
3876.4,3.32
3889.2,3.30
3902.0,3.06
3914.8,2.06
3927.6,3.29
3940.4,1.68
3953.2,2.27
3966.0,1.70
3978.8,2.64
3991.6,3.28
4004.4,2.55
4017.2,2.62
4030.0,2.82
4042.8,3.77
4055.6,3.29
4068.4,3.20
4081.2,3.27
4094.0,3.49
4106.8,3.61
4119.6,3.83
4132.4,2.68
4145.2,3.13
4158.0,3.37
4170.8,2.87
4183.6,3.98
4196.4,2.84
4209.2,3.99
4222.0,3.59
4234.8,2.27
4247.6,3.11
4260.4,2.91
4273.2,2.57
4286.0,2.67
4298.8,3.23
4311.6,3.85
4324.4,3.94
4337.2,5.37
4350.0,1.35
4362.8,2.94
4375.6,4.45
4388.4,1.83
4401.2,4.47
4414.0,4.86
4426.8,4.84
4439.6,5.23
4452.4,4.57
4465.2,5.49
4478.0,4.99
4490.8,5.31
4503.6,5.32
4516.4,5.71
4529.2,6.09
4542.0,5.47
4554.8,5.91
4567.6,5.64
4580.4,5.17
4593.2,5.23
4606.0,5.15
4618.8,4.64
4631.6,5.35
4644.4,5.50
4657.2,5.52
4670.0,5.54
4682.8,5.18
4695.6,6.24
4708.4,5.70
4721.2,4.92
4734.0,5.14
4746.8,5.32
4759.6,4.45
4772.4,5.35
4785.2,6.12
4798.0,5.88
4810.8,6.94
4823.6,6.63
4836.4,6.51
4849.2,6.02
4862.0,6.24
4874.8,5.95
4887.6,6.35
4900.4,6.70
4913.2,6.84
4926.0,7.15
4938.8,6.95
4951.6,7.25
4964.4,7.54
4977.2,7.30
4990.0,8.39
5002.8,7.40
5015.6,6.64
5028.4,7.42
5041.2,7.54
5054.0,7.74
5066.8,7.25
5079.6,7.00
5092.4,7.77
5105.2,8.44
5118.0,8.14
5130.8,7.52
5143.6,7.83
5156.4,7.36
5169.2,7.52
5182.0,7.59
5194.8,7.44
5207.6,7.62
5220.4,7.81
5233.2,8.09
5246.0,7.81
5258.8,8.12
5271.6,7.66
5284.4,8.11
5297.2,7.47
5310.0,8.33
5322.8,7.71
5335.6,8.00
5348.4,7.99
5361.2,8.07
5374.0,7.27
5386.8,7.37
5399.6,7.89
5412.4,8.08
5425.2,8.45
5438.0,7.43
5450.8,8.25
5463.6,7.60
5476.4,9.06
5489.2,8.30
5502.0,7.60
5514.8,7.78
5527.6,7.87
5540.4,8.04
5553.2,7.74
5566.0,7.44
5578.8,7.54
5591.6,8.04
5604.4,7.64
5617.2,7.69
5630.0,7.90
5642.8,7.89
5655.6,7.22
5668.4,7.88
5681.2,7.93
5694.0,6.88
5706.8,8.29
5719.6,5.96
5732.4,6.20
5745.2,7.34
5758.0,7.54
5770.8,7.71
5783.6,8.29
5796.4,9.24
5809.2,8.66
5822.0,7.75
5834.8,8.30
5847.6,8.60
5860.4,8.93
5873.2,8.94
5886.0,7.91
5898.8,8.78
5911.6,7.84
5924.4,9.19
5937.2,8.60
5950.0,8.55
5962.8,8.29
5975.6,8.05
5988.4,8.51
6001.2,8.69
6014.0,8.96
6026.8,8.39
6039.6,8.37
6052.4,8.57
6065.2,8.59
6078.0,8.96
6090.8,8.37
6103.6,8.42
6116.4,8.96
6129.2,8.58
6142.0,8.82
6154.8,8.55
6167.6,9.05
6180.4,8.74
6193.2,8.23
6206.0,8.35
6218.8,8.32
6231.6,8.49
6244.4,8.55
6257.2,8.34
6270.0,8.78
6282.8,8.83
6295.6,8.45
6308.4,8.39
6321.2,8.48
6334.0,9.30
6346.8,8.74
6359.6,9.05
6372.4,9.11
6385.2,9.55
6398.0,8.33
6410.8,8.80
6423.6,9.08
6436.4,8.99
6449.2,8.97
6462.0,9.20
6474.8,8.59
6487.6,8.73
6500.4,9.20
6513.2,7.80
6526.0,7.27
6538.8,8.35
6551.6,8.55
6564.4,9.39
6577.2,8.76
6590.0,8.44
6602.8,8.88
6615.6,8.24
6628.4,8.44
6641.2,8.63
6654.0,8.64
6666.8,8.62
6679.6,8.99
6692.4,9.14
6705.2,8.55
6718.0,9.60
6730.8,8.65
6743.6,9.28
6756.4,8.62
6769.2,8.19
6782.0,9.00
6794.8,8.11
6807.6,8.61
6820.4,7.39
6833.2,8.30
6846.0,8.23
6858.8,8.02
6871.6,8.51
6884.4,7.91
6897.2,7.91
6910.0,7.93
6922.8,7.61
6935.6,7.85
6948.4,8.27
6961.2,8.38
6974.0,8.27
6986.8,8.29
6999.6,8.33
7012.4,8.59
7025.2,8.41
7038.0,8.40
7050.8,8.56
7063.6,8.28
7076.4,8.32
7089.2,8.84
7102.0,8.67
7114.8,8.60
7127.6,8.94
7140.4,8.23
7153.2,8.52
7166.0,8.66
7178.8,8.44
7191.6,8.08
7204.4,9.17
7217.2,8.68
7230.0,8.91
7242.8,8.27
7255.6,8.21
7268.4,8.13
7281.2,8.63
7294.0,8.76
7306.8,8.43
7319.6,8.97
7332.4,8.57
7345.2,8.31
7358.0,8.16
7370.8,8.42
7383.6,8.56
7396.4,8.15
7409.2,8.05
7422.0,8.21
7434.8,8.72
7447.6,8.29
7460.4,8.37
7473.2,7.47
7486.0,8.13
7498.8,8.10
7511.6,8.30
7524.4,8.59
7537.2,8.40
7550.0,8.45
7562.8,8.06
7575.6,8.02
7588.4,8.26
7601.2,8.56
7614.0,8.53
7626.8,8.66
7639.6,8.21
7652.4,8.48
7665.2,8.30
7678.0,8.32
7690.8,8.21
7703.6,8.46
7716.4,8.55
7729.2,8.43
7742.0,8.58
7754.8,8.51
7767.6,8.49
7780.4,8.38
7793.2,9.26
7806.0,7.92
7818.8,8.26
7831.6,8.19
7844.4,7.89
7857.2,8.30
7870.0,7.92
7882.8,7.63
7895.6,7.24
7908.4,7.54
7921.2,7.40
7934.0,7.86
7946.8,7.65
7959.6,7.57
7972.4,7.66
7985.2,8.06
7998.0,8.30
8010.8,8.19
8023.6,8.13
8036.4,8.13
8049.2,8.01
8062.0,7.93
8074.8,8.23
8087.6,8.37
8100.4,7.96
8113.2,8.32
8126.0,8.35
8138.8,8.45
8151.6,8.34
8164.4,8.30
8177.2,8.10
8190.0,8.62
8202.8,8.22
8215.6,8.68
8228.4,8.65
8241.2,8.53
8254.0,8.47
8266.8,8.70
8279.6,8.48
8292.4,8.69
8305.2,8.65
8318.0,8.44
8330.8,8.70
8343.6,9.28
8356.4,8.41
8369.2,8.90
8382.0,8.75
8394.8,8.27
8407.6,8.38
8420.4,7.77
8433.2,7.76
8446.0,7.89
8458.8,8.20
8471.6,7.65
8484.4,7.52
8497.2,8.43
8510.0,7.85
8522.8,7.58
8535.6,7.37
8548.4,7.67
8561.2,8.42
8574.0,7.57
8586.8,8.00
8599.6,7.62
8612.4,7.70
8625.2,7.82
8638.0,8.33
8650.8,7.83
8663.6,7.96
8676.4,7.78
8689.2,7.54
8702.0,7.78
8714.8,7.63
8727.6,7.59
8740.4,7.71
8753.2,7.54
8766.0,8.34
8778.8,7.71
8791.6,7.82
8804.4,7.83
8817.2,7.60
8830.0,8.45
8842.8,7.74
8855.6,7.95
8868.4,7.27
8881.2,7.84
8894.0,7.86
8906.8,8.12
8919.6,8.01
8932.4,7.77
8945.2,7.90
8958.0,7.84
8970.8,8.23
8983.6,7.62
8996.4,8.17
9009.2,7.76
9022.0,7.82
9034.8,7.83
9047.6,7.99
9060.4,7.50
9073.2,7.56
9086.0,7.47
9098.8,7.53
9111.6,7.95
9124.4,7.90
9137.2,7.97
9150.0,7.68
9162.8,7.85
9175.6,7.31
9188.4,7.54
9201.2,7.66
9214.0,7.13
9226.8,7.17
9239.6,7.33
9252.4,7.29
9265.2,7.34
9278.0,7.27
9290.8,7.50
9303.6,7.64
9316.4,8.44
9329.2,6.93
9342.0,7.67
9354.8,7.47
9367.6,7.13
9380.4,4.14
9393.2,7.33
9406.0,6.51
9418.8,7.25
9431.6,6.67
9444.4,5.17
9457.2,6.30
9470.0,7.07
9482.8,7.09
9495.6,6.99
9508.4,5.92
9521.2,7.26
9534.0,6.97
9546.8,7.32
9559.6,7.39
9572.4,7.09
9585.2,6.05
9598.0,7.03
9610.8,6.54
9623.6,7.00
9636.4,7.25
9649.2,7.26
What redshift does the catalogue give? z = 0.106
